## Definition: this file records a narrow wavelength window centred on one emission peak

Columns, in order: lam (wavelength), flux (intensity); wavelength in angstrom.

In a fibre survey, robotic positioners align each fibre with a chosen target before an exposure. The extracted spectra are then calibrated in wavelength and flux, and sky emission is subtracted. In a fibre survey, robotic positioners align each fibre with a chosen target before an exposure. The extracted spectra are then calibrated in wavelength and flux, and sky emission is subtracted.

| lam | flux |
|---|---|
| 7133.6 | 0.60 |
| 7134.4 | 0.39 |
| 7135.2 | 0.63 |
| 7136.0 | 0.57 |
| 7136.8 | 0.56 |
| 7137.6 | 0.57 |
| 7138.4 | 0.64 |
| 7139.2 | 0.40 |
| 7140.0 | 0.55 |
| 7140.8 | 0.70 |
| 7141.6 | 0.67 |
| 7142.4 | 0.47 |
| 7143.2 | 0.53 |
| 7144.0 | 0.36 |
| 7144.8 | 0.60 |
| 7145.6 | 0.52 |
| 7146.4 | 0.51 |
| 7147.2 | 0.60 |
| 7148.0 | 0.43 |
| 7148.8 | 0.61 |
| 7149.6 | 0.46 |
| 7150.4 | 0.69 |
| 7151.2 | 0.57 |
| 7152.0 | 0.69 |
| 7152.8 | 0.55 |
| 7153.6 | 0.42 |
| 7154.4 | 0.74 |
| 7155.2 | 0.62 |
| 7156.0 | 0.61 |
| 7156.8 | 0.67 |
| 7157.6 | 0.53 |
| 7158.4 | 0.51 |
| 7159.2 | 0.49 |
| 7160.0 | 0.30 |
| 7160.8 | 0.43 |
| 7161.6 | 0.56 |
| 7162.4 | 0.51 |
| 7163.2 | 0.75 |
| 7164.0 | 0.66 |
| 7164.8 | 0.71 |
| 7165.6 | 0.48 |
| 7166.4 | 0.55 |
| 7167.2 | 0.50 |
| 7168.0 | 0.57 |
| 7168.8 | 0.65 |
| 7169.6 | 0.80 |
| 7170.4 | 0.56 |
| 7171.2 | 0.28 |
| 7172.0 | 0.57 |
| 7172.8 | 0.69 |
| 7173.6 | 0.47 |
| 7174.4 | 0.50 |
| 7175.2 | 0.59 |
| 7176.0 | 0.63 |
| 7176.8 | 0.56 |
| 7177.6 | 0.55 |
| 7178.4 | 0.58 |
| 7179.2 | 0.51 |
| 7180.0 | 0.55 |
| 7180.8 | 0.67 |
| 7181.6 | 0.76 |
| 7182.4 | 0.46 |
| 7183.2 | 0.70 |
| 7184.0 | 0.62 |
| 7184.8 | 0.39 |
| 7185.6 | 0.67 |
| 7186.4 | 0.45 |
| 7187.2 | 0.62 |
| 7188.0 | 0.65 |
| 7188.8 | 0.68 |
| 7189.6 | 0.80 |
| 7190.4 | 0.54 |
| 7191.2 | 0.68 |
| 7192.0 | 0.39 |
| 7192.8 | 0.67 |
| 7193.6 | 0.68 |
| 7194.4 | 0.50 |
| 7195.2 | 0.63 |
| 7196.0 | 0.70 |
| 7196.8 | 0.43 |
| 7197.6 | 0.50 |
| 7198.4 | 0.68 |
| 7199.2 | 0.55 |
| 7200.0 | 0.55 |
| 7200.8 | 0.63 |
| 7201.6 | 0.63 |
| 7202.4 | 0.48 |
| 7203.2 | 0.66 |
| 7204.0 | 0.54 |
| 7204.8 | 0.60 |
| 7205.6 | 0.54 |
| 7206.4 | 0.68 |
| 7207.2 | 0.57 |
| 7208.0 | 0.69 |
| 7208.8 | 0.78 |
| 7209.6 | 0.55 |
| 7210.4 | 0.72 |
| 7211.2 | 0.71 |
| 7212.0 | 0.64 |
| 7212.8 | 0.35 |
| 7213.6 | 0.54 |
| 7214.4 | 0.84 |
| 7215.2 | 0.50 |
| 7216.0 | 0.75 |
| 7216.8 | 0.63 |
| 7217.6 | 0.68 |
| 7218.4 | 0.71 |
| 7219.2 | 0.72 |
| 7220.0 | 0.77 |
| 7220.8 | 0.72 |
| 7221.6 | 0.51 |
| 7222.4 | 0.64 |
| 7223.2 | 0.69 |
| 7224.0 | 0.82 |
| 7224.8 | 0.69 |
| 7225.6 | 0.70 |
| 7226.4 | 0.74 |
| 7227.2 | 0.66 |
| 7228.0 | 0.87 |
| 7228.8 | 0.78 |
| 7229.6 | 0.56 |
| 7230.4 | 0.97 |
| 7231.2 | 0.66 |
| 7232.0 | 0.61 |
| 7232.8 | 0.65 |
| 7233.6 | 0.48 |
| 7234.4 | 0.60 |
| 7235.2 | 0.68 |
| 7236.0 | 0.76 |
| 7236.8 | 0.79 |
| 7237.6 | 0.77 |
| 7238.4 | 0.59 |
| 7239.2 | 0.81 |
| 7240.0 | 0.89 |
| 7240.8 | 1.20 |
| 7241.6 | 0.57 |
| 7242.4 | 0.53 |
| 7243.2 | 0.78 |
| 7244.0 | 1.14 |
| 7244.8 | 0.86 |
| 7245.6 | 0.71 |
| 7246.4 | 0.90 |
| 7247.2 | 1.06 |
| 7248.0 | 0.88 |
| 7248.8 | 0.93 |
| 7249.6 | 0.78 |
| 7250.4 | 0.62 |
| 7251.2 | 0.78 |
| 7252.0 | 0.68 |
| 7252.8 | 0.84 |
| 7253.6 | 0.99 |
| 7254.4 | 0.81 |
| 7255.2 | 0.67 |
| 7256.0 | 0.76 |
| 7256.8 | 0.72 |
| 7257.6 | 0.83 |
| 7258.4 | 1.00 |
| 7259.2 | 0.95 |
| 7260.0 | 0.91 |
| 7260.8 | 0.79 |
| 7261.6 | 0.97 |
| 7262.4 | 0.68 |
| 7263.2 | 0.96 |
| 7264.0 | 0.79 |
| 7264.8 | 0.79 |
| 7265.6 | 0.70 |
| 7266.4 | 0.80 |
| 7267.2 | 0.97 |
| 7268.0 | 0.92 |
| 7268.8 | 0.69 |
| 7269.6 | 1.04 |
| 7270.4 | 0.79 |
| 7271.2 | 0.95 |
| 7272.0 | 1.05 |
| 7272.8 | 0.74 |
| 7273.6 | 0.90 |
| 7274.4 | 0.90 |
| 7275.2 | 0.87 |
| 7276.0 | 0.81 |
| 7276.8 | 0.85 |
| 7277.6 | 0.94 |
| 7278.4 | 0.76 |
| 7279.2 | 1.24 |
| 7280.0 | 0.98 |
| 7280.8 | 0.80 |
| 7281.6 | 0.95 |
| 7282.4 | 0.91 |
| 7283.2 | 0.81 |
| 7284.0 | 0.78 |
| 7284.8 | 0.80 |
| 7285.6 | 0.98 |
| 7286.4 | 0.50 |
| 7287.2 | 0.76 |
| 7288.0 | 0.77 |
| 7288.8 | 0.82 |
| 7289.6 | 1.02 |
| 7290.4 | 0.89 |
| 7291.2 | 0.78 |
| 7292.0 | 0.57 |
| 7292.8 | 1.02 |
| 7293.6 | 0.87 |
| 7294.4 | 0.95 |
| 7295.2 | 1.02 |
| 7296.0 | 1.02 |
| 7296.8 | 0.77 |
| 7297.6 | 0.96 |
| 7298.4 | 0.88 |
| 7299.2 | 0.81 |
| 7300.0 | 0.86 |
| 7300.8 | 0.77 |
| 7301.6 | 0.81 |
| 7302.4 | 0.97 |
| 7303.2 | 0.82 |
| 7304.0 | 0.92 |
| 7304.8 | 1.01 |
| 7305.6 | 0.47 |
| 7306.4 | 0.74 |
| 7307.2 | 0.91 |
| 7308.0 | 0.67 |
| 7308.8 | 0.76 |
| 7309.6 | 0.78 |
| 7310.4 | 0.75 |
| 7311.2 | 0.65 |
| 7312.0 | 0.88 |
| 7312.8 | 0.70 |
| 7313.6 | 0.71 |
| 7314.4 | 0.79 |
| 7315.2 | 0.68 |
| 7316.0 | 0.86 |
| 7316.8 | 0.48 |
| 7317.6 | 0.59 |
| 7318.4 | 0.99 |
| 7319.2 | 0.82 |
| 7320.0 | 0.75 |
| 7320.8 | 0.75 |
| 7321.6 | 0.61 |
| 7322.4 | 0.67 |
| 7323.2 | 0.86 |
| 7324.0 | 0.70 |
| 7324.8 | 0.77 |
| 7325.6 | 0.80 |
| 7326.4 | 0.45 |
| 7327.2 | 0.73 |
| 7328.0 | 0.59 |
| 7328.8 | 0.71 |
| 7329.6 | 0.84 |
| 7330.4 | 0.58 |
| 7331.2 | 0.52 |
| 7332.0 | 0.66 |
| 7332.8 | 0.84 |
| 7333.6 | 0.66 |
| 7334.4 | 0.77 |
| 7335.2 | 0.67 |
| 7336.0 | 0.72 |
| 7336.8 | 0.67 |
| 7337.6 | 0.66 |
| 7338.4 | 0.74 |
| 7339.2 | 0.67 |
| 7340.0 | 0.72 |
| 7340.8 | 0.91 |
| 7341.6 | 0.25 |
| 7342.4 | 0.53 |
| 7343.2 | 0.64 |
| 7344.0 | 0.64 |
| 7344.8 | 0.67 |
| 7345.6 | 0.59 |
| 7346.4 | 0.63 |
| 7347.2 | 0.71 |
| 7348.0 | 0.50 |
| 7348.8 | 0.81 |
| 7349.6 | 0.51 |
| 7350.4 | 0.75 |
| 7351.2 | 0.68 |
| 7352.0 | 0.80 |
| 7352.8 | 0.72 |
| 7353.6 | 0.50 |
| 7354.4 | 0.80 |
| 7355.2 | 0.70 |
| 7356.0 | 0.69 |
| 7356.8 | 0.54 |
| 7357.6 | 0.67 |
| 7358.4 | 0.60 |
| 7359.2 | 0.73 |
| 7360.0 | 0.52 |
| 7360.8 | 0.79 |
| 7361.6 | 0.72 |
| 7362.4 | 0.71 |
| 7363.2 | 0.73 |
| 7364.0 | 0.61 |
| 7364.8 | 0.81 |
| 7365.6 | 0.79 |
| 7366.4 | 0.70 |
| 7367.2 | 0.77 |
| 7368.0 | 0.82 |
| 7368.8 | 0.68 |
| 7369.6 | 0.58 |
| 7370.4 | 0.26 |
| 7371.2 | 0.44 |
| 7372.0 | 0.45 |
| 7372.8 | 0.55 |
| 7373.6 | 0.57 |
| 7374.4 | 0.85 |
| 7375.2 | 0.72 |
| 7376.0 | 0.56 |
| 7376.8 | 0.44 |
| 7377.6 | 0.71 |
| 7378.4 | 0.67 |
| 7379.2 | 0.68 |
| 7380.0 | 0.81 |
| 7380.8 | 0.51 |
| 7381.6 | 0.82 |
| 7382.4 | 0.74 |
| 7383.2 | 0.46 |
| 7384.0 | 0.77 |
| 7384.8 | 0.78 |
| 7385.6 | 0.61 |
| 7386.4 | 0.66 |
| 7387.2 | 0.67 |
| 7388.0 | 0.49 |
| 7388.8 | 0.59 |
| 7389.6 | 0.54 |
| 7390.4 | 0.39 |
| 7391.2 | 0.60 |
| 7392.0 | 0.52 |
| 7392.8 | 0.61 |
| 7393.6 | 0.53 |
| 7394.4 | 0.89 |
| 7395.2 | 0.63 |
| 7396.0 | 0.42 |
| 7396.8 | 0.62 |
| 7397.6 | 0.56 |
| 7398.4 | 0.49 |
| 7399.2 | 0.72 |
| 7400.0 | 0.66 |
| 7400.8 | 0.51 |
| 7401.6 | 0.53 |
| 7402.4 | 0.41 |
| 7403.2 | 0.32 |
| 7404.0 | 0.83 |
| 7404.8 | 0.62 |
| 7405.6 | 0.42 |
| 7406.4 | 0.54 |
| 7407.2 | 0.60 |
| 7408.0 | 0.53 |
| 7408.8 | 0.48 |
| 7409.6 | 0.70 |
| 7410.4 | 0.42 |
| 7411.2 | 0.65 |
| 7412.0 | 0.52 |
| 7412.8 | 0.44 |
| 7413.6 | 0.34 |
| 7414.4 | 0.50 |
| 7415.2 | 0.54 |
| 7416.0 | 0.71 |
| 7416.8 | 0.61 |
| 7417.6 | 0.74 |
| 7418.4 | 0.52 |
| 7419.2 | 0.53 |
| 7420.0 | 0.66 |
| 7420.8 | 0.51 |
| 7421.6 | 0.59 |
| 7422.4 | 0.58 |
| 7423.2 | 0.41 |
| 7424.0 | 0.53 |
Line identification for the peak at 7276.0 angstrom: Mg II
